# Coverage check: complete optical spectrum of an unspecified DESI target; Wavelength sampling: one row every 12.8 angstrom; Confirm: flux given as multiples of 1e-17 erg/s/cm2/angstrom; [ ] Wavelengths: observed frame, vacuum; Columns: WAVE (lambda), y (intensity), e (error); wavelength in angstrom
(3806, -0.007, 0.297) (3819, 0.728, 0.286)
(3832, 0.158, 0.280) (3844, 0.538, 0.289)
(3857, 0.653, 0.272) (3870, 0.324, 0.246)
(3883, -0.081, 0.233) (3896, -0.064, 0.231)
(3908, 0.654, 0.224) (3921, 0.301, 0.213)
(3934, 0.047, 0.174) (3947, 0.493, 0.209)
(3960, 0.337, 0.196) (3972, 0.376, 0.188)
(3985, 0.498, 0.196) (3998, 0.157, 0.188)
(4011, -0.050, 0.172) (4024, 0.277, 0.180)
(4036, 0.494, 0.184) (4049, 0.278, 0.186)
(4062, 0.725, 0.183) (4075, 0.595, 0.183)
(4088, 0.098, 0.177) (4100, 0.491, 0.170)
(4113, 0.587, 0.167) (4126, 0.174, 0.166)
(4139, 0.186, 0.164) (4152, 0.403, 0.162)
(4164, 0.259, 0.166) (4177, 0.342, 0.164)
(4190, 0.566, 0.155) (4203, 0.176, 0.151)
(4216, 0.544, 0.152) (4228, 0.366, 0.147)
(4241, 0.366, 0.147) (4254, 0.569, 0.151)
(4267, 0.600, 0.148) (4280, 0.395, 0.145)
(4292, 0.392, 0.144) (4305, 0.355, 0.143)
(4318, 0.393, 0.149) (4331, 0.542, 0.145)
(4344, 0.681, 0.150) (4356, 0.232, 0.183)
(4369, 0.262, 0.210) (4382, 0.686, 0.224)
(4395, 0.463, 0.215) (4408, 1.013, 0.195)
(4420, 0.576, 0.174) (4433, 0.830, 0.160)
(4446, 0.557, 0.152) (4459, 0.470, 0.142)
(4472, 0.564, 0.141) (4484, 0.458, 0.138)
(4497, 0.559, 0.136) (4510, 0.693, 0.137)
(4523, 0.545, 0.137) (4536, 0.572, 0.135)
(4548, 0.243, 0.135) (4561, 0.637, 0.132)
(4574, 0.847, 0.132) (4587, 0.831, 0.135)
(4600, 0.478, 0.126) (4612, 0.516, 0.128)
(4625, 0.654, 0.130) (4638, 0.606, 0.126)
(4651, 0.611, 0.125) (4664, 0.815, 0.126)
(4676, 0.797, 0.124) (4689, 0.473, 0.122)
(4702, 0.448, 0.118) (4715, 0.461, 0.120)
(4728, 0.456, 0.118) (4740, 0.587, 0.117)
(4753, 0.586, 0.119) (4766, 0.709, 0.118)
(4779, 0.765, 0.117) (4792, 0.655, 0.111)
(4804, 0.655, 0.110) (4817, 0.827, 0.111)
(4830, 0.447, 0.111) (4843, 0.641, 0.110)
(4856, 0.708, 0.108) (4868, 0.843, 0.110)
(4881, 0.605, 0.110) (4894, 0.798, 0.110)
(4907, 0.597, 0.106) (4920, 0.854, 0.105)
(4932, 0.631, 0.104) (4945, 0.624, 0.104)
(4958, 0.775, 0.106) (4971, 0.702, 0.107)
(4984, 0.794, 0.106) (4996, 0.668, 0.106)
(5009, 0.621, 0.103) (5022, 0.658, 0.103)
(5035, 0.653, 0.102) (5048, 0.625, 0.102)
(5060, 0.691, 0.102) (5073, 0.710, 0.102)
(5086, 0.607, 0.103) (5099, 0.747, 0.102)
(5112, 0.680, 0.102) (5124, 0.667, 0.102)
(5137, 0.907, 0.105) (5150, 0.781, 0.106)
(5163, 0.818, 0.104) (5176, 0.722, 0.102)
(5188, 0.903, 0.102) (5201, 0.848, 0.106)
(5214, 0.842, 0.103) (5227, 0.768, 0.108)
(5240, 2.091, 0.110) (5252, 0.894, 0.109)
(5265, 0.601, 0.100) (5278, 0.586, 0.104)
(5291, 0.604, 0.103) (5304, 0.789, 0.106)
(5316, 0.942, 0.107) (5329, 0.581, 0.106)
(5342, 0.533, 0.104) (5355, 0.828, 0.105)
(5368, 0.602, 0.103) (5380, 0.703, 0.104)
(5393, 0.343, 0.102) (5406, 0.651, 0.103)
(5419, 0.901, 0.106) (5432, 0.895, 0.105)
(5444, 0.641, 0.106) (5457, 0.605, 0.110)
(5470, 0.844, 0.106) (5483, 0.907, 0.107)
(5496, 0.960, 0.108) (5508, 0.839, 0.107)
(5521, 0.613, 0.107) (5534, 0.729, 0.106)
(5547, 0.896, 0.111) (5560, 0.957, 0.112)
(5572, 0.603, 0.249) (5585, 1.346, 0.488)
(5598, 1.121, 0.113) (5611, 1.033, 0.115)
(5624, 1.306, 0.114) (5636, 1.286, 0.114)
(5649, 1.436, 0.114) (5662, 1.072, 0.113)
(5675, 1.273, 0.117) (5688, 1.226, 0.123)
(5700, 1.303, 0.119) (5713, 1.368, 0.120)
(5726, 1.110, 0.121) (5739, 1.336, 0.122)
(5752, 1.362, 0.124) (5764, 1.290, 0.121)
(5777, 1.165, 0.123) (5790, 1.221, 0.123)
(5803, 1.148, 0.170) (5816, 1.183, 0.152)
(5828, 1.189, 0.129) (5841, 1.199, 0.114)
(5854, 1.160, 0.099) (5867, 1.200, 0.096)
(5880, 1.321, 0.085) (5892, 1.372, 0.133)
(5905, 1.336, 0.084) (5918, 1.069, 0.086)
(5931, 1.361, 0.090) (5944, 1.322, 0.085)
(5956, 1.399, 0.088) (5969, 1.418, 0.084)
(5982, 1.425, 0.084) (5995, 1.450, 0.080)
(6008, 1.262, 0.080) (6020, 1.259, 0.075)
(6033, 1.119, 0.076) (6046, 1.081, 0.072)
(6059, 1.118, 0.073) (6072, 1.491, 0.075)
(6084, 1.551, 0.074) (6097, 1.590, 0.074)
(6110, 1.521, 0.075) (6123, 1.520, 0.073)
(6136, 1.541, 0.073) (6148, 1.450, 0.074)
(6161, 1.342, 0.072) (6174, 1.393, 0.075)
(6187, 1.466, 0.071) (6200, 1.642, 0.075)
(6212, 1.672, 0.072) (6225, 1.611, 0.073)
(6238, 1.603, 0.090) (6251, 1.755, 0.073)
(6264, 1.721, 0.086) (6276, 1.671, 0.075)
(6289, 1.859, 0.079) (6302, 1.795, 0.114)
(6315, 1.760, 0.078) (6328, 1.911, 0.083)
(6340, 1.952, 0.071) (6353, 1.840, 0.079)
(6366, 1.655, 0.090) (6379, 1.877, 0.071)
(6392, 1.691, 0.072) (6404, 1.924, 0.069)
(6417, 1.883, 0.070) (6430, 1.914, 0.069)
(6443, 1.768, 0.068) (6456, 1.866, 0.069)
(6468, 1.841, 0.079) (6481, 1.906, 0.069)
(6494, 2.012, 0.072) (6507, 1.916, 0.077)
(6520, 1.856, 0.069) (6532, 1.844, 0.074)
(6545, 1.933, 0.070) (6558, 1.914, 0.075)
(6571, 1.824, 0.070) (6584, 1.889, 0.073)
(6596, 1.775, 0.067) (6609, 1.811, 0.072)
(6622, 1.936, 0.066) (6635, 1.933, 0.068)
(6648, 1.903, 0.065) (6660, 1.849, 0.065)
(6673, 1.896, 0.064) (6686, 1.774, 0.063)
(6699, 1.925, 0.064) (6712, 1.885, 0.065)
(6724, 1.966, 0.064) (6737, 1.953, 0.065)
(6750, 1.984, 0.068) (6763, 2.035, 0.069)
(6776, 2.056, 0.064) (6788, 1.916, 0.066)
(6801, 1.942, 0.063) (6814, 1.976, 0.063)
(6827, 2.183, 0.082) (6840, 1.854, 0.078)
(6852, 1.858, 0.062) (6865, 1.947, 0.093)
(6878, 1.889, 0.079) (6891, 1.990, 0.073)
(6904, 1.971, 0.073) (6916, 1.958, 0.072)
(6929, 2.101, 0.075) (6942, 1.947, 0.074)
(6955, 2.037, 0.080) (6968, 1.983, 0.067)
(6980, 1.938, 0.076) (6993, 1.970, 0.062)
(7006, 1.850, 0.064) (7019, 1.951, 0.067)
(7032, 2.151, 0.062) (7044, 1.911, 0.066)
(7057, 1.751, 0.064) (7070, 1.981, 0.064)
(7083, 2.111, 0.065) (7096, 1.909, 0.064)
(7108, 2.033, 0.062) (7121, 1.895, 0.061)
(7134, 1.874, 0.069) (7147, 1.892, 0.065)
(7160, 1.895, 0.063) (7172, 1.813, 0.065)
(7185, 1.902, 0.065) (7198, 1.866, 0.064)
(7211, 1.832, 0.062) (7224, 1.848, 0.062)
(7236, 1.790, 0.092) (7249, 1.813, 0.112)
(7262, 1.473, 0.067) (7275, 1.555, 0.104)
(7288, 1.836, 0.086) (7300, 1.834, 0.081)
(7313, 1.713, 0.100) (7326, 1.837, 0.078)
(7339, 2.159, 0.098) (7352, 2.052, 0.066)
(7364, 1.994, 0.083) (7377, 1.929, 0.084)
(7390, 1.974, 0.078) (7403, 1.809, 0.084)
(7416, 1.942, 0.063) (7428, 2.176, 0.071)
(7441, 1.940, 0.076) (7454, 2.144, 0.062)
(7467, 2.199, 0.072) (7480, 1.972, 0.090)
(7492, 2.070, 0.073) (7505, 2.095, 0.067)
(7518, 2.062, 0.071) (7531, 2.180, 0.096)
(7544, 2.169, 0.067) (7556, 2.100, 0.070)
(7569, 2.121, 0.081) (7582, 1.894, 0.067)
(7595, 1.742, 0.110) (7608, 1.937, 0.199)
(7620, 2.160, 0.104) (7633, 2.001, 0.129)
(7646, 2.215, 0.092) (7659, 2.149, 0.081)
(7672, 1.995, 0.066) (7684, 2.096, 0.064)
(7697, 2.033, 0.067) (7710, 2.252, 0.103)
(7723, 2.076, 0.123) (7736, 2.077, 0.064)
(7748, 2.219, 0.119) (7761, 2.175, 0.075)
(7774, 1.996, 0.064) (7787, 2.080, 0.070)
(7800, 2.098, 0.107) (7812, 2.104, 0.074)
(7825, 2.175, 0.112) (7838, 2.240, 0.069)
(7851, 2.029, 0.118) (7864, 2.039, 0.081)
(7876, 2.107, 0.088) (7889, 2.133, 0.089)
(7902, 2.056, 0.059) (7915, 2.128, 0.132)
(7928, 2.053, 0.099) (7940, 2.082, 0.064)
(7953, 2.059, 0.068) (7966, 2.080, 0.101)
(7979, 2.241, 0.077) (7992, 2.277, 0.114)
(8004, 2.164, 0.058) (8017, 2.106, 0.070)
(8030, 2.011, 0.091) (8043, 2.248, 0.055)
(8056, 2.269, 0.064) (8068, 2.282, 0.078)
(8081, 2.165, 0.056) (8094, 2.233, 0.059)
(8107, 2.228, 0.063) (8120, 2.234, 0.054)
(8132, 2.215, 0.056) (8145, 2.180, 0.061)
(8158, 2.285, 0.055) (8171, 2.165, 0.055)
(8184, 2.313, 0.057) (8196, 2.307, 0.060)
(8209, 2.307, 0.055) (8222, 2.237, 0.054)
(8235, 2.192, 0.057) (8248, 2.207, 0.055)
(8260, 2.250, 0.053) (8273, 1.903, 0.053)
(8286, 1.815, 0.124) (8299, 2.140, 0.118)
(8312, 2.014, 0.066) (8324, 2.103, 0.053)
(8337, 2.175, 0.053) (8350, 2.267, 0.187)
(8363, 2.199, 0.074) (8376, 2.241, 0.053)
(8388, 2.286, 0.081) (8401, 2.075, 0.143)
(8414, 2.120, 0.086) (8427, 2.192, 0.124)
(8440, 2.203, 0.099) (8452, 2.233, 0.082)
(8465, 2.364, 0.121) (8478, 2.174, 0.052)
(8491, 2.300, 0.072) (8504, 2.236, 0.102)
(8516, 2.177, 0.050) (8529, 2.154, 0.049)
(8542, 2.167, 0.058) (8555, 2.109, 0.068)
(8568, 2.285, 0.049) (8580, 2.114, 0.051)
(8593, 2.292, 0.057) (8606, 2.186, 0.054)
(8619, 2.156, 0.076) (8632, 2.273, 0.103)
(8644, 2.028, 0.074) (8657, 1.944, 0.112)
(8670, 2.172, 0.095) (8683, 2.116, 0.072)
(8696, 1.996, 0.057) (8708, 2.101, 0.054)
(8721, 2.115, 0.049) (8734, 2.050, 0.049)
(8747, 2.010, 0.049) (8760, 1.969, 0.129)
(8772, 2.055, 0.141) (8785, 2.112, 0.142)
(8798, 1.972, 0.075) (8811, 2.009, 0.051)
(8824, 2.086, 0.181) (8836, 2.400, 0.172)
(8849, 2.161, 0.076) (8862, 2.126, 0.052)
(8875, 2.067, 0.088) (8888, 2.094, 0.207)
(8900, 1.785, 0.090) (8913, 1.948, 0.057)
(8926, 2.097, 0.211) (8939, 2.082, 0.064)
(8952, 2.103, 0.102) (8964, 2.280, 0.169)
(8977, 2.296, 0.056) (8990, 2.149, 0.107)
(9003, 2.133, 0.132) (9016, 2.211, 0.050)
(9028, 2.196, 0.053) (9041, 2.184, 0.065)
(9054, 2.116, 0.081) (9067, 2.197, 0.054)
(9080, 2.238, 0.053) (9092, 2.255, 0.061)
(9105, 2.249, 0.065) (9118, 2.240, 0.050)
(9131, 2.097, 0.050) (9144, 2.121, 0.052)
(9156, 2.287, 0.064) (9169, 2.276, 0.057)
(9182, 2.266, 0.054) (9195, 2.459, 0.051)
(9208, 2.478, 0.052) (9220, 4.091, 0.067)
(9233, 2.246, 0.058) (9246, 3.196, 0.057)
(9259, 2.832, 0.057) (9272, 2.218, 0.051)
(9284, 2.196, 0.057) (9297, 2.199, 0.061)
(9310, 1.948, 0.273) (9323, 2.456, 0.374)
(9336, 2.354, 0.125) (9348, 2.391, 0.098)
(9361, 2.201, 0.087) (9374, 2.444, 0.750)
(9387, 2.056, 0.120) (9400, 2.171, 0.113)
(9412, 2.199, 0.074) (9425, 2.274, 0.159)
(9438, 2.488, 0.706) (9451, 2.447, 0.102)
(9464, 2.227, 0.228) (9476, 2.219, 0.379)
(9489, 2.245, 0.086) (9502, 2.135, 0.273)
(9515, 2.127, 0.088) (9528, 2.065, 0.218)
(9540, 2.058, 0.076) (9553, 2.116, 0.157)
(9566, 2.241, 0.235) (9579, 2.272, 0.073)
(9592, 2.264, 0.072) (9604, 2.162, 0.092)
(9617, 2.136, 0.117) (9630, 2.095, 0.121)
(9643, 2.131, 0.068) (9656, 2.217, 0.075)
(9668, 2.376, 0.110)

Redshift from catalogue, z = 0.405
